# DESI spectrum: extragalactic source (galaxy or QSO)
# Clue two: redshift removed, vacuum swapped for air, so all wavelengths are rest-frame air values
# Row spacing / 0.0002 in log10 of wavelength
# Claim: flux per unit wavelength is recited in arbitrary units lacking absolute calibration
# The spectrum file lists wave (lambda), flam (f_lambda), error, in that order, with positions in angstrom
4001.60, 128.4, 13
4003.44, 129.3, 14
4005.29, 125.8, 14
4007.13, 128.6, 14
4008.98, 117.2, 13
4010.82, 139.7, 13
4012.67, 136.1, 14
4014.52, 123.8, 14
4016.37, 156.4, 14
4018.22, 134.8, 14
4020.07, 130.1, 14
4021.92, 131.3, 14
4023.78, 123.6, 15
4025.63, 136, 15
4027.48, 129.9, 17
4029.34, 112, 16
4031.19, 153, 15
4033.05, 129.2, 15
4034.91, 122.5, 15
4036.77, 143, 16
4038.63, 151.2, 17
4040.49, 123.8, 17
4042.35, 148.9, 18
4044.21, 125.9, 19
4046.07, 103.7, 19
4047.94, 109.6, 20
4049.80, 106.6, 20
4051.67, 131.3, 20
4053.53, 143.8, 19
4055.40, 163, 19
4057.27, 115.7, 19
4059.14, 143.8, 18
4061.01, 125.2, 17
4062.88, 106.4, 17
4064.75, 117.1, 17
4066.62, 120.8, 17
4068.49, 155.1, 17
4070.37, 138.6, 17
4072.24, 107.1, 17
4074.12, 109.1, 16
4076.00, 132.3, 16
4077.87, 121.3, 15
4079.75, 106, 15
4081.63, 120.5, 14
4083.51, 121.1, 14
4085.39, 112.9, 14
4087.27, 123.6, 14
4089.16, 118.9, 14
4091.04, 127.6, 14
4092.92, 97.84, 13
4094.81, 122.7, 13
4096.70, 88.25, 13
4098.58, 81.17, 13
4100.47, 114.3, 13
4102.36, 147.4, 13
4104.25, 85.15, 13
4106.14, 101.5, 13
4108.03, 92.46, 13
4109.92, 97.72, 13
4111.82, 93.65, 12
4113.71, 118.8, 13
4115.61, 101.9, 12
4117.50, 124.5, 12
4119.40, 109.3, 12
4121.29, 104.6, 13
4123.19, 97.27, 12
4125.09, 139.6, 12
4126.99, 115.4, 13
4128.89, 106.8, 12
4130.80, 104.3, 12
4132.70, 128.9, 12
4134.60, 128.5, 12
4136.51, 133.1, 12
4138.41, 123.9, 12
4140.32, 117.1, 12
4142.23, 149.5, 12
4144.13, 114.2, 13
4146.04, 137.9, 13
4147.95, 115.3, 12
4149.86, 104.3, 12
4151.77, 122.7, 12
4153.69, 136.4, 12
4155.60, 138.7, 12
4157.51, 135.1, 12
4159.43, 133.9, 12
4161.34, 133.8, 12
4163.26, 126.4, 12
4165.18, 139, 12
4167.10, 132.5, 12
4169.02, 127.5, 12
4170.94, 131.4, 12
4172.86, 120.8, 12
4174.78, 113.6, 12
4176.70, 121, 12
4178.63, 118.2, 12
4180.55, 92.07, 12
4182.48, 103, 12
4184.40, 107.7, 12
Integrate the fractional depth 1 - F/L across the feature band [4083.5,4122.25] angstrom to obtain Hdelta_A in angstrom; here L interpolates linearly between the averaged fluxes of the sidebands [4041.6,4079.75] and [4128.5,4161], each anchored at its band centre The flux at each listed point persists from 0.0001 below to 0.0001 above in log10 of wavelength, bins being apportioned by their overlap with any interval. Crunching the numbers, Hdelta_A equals 5.3 angstrom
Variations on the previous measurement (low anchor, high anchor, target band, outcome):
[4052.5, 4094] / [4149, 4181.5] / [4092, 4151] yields 5.6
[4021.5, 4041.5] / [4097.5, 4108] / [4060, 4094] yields -1.7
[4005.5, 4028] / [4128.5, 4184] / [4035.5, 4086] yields 1.3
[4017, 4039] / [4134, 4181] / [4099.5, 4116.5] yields 3.0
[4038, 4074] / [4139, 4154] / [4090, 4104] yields 1.8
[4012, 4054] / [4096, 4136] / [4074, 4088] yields -0.1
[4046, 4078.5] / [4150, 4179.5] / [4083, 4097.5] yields 1.4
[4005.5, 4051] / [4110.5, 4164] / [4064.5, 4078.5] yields 0.1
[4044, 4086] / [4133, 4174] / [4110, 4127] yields 2.1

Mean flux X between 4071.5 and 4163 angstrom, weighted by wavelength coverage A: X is 117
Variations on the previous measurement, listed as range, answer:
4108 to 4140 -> 114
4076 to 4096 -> 118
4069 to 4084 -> 120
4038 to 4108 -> 120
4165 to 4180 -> 124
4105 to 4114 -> 99.2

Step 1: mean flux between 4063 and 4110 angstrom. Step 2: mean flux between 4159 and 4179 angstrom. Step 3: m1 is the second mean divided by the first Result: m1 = 1.1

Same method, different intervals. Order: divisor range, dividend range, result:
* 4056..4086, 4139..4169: 1.05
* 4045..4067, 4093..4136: 0.88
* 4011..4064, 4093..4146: 0.86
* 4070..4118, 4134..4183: 1.12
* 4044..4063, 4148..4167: 1.03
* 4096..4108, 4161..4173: 1.27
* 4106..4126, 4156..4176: 1.20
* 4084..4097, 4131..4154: 1.09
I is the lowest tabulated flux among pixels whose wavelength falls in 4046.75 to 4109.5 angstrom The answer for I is 81.17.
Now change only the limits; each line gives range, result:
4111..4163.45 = 93.65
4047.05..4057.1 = 106.6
